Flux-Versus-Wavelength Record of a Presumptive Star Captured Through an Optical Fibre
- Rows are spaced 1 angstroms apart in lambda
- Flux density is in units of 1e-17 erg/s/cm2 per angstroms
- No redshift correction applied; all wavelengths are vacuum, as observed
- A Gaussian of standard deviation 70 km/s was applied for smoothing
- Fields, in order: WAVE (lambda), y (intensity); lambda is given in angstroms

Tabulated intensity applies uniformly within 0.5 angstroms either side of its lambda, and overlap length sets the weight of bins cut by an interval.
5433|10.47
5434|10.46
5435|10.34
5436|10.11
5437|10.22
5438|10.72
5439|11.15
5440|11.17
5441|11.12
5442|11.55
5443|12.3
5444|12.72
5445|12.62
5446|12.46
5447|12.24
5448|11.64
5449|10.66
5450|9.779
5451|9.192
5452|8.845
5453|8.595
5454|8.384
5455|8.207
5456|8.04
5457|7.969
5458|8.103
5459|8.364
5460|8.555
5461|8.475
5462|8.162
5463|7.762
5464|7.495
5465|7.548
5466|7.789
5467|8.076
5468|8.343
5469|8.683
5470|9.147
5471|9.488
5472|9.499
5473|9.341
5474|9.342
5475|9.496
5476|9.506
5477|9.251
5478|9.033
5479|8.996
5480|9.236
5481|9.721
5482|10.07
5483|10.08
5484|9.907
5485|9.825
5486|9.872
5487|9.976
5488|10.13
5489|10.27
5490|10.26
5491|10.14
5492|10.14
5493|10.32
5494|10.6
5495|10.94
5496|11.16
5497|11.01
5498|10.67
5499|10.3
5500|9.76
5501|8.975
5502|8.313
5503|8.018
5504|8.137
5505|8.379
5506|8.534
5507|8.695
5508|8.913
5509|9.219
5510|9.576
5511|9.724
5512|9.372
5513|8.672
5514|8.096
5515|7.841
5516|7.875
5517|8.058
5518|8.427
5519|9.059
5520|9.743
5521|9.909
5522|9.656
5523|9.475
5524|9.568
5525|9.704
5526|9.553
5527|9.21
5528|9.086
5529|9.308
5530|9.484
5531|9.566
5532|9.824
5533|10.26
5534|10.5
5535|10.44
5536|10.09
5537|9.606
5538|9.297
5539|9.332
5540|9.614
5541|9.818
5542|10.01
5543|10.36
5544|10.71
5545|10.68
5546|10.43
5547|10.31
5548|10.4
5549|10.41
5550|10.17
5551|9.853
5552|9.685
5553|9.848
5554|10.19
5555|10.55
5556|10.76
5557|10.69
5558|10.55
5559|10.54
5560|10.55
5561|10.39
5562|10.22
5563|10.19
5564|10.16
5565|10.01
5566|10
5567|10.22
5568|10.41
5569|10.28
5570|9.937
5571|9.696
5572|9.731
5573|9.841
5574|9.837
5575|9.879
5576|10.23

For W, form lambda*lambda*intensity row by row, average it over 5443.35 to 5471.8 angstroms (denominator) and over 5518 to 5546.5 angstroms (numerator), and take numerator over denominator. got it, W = 1.1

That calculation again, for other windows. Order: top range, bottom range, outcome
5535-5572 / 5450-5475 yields 1.23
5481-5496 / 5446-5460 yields 1.11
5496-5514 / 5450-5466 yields 1.13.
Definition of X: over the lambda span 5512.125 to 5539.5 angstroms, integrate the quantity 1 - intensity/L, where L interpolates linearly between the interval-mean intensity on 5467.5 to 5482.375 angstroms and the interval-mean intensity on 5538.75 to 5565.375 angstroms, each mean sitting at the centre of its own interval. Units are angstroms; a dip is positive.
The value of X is 1.7 angstroms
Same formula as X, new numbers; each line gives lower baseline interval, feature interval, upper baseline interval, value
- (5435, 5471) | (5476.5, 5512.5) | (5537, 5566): 0.7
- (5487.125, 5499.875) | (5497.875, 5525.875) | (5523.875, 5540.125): 3.0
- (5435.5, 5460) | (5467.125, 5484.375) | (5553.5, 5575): 1.5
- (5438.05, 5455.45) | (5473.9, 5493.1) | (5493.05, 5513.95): 0.2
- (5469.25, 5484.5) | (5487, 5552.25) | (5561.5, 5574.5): 0.7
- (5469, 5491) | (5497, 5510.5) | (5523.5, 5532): 0.6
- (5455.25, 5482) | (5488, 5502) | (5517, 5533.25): -1.9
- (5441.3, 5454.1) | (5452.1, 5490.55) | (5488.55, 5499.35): 6.3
